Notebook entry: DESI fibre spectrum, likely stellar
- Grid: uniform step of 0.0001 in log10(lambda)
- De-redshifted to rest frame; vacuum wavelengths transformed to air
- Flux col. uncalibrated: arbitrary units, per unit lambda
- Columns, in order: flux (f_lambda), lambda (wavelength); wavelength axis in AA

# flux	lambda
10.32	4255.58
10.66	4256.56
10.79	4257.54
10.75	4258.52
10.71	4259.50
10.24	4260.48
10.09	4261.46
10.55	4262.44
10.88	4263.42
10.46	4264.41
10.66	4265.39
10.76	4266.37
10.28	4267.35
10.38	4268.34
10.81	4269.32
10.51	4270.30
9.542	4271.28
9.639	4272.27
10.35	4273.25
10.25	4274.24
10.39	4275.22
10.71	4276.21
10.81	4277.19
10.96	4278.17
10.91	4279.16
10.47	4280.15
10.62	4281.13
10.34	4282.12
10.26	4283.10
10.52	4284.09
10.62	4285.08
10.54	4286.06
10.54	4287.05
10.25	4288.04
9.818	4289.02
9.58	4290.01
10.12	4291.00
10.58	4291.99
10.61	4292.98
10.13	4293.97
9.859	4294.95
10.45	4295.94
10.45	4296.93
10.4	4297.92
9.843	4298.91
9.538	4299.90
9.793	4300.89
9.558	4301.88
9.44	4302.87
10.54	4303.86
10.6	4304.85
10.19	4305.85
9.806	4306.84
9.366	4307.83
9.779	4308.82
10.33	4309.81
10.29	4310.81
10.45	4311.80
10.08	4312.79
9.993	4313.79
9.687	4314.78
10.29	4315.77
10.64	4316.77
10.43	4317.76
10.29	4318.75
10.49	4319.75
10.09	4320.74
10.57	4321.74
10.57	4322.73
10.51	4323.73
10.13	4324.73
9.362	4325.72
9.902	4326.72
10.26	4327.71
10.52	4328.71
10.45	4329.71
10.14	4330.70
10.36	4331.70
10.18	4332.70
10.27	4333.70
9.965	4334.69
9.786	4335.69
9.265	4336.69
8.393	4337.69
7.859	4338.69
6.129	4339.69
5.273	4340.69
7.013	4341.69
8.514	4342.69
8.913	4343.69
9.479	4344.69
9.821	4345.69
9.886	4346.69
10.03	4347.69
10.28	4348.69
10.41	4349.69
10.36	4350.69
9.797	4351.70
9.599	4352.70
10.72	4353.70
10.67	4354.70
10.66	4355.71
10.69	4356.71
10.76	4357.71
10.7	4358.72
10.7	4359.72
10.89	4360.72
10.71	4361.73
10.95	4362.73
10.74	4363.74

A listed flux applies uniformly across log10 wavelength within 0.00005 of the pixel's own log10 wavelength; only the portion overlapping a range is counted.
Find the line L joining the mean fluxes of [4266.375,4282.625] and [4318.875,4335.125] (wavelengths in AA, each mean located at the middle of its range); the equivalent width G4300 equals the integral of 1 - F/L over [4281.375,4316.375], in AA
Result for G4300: 0.7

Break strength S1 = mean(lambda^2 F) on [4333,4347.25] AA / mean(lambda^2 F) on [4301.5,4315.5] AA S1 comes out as 0.88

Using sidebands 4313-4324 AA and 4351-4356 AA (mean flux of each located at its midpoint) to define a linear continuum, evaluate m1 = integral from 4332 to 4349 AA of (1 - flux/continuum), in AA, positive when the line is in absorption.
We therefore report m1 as 2.3 AA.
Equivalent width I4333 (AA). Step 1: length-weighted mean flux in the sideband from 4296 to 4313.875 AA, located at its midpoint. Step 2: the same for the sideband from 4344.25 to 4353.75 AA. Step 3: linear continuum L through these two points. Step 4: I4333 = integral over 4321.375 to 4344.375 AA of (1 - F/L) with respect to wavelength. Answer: 1.6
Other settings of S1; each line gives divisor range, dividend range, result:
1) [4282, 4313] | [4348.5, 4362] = 1.06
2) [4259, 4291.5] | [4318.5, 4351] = 0.94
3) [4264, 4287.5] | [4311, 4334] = 1.00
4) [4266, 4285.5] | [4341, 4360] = 0.98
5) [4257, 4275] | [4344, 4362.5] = 1.03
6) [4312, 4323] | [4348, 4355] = 1.01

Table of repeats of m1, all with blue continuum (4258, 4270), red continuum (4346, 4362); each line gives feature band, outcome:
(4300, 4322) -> 0.8 AA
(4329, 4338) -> 0.5 AA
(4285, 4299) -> 0.3 AA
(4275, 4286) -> -0.1 AA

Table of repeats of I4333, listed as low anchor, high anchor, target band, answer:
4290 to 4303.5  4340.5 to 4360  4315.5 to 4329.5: -0.53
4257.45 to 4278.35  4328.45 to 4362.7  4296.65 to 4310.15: 0.20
